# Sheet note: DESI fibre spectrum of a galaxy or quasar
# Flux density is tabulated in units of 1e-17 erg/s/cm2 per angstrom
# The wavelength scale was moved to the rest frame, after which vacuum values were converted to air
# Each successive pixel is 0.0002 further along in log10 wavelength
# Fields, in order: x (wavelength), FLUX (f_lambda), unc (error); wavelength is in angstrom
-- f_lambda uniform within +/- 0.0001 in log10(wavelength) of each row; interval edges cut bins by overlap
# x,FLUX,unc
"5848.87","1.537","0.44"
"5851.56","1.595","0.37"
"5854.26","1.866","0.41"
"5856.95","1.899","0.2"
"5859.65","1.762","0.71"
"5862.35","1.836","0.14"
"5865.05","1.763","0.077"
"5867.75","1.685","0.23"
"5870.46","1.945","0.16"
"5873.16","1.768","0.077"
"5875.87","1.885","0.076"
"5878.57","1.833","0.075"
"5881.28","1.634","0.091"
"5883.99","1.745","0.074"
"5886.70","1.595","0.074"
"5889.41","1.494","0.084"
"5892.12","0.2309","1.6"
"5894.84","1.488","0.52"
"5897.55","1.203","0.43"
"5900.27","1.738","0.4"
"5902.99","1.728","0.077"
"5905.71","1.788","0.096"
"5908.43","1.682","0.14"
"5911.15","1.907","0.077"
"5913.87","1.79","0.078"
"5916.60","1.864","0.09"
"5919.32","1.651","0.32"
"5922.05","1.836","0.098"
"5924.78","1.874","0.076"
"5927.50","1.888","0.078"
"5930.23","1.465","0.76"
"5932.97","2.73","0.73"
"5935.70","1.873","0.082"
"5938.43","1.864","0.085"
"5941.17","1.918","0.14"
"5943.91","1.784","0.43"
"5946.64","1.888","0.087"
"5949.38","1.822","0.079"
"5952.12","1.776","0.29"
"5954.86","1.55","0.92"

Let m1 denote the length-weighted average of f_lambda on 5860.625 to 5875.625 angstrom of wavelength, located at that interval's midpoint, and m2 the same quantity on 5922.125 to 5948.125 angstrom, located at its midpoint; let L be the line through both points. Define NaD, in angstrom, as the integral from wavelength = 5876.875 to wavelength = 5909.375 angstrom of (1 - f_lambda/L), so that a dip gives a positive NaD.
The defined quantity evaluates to 5.8 angstrom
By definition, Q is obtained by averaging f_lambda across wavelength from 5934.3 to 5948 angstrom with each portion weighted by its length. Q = 1.87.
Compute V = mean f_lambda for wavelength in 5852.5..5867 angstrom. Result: 1.81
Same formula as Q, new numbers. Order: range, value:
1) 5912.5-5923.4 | 1.79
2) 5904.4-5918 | 1.81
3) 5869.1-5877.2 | 1.86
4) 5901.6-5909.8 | 1.73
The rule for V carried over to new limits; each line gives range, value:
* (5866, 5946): 1.72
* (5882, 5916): 1.54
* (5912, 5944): 1.88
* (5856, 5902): 1.62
